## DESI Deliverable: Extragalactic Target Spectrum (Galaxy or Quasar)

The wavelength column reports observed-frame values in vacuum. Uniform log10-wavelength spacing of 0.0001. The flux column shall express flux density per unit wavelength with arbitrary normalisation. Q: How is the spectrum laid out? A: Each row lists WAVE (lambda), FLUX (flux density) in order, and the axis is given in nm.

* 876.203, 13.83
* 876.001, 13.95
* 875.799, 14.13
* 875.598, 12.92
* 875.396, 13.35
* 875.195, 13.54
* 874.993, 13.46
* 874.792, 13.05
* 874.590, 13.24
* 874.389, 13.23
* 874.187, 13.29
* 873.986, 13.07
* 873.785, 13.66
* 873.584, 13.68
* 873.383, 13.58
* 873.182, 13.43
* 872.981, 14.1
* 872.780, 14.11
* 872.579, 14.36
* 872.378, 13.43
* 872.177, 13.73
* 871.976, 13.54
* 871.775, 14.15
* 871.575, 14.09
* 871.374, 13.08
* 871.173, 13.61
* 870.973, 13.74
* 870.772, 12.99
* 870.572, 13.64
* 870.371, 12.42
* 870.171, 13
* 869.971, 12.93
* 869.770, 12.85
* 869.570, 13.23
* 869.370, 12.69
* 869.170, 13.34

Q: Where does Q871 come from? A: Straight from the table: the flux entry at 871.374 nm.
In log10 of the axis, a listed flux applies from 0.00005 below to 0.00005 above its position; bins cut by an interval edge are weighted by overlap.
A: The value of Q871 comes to 13.08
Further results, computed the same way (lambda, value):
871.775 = 14.15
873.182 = 13.43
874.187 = 13.29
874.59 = 13.24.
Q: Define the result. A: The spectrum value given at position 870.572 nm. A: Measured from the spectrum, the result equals 13.64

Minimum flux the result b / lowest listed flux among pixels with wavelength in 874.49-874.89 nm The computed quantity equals 13.05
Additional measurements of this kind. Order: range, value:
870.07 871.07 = 12.42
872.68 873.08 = 14.1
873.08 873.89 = 13.43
